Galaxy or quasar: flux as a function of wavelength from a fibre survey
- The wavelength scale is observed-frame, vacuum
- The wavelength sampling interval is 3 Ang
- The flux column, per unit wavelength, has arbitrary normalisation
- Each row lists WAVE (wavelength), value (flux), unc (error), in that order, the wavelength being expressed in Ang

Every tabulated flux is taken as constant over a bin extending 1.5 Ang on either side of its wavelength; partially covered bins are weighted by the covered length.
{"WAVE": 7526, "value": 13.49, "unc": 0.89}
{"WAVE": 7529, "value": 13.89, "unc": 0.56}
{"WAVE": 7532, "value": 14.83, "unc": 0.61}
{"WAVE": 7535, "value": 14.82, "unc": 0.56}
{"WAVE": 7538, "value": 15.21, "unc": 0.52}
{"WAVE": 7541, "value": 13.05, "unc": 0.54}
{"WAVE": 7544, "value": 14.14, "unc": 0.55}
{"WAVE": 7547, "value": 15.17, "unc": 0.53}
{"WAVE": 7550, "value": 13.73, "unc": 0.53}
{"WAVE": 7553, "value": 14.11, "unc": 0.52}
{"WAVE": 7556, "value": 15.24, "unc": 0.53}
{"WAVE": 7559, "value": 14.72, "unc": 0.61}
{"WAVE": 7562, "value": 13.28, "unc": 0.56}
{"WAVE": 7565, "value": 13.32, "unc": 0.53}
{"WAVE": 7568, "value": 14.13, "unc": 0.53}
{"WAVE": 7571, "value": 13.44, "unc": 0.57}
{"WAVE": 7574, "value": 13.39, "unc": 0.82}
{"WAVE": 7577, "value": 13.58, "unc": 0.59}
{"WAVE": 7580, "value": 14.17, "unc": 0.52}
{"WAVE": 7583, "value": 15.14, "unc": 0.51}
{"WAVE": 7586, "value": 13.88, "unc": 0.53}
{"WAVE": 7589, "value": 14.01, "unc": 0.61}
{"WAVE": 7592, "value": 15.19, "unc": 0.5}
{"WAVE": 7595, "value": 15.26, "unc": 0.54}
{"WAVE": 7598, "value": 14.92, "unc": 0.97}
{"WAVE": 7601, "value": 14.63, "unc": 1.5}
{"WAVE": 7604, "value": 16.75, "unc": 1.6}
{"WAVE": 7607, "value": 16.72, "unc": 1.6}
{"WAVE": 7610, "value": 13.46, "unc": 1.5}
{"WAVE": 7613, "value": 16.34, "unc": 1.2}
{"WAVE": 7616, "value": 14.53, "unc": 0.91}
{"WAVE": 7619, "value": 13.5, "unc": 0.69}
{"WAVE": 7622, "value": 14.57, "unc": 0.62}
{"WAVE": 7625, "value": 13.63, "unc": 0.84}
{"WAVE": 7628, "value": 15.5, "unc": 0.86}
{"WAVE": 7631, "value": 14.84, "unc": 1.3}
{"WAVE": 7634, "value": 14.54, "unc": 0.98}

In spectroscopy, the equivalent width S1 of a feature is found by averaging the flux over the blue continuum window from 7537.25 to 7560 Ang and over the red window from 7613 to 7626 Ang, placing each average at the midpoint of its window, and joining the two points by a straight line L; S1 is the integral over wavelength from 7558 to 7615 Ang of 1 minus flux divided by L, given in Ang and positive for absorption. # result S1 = -0.72 Ang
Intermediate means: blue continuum 14.4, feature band 14.5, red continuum 14.3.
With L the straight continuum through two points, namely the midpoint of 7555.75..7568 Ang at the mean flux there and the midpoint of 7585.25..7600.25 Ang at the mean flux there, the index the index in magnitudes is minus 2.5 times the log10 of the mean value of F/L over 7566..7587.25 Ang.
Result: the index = 0.03 mag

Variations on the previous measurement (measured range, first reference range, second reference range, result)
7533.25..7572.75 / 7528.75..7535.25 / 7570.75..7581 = -0.004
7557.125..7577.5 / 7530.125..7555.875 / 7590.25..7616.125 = 0.081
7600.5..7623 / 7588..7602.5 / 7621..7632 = -0.027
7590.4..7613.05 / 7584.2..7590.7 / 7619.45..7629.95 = -0.084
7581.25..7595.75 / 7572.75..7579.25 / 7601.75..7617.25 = -0.027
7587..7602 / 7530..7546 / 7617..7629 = -0.035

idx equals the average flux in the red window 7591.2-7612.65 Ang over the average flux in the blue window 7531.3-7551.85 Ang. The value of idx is 1.06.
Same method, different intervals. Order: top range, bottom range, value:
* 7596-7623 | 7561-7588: 1.09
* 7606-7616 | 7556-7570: 1.09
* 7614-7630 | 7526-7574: 1.02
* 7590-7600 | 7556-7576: 1.09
